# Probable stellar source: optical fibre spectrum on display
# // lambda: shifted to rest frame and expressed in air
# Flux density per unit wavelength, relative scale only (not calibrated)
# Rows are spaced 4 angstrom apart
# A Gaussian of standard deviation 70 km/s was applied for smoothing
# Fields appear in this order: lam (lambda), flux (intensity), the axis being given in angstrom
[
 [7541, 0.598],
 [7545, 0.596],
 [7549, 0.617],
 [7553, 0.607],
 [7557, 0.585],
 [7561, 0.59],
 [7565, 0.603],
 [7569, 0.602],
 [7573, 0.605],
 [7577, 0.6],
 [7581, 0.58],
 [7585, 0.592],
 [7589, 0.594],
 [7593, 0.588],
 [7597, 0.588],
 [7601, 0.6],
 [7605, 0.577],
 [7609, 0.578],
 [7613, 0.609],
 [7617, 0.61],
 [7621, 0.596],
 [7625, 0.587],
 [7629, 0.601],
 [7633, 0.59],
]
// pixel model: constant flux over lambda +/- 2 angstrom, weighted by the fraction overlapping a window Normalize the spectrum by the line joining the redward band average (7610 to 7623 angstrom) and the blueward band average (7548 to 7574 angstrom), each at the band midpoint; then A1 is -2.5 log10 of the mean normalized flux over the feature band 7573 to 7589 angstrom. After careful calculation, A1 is 0.015 mag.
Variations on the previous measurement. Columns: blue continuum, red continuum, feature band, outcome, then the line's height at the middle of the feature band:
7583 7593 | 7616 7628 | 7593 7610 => 0.014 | 0.594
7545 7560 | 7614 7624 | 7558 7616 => 0.015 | 0.602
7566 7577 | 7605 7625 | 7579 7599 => 0.021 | 0.6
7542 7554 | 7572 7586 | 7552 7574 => 0.004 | 0.6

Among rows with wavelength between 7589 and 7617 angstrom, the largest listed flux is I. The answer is 0.61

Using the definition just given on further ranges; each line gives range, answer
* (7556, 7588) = 0.605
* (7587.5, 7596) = 0.594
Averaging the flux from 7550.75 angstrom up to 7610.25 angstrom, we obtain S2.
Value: 0.593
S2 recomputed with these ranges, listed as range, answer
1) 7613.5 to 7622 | 0.605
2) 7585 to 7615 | 0.591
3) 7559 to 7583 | 0.597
